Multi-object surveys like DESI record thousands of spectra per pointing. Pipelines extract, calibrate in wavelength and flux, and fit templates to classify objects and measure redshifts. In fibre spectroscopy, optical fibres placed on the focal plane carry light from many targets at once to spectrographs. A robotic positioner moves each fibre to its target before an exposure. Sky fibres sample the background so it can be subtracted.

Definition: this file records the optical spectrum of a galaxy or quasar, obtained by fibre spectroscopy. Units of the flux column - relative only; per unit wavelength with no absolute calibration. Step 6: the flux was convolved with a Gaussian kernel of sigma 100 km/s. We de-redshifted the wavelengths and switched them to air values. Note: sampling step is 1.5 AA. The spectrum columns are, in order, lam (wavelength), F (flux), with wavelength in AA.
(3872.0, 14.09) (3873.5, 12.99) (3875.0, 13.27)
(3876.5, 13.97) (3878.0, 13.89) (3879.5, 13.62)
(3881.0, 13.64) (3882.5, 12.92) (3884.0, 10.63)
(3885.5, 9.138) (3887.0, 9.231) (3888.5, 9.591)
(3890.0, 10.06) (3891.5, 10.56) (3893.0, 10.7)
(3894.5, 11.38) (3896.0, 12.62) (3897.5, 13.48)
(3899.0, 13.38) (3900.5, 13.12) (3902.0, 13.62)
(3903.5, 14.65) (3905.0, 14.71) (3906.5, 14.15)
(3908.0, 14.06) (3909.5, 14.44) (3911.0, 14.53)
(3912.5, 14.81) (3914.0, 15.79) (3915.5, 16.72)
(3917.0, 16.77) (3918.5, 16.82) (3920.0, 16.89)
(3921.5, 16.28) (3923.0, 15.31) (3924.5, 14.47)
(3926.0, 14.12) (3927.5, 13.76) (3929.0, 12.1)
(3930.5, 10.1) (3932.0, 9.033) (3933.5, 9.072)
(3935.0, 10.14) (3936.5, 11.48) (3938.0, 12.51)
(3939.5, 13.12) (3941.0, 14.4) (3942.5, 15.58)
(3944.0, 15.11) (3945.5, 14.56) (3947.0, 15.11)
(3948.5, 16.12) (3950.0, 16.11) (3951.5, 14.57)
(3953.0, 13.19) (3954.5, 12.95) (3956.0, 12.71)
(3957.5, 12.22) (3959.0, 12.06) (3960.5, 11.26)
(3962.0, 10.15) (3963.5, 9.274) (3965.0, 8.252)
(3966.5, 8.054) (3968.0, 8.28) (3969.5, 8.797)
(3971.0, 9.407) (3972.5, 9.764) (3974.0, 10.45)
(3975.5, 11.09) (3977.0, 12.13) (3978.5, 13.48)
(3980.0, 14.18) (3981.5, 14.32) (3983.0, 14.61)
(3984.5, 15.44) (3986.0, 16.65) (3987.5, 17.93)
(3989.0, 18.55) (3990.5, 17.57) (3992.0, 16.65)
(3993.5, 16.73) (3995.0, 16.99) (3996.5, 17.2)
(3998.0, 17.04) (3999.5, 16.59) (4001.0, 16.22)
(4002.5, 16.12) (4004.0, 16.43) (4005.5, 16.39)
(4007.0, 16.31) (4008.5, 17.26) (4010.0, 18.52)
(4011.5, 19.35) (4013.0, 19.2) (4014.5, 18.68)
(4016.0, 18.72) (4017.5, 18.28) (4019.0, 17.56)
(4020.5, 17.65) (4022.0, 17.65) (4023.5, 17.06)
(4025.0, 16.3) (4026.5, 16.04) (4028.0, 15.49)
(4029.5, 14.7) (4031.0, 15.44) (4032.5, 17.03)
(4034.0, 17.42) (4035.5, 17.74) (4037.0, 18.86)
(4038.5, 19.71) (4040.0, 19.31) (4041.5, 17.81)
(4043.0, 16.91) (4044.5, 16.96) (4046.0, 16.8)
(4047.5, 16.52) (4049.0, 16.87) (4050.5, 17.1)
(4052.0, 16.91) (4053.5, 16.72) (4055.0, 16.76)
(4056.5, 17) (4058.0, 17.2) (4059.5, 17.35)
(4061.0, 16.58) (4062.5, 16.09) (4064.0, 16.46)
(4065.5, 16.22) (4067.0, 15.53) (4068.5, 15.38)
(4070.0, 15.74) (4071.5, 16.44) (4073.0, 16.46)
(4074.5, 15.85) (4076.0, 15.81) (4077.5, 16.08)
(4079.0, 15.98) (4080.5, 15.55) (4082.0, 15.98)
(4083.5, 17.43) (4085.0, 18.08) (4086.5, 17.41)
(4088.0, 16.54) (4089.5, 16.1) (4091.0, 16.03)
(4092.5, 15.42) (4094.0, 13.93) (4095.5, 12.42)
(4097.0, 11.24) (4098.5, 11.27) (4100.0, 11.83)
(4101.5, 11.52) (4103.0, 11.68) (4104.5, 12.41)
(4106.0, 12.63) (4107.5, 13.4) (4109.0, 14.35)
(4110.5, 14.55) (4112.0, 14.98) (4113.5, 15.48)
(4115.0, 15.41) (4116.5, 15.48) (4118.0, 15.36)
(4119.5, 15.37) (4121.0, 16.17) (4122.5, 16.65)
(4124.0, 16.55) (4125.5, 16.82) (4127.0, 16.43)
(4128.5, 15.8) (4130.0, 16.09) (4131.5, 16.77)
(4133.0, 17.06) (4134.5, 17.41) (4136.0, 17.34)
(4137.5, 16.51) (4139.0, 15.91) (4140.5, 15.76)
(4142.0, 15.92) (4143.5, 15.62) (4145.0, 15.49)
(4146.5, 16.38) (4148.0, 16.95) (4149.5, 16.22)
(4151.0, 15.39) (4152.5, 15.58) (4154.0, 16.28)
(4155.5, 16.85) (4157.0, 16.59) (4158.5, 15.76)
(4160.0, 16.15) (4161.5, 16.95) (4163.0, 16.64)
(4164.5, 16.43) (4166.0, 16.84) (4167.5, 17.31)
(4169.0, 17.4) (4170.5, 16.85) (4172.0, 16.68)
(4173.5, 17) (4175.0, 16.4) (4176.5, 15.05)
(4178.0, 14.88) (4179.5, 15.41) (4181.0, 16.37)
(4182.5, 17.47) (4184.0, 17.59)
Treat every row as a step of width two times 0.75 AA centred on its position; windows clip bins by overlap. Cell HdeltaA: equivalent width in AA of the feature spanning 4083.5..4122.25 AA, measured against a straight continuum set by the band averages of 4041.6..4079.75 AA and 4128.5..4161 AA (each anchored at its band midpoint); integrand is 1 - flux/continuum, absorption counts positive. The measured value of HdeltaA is 4.6 AA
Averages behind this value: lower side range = 16.5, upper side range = 16.3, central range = 14.5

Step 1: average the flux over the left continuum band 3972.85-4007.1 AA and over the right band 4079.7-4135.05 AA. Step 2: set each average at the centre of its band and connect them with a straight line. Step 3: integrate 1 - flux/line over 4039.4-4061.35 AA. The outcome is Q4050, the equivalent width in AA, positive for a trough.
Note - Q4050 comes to -2.6 AA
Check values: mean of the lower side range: 15.5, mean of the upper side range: 15.1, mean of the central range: 17.1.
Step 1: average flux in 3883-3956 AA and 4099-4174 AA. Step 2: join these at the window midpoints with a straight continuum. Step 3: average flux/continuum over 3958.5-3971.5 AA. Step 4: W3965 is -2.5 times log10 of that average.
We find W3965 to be 0.41 mag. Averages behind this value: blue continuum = 13.3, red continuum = 15.7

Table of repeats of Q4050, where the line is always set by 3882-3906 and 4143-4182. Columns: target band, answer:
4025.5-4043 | -3.7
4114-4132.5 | -0.5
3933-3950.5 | -1.3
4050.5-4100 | -3.3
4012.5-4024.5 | -3.5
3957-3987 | 3.7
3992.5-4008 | -3.4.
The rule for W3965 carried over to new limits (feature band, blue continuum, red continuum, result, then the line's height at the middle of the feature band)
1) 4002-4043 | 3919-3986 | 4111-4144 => -0.24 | 14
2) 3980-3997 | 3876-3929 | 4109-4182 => -0.14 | 14.5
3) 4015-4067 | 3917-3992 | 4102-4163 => -0.19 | 14.4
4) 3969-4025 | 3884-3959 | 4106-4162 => -0.12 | 14.3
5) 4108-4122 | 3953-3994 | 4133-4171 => 0.03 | 15.7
